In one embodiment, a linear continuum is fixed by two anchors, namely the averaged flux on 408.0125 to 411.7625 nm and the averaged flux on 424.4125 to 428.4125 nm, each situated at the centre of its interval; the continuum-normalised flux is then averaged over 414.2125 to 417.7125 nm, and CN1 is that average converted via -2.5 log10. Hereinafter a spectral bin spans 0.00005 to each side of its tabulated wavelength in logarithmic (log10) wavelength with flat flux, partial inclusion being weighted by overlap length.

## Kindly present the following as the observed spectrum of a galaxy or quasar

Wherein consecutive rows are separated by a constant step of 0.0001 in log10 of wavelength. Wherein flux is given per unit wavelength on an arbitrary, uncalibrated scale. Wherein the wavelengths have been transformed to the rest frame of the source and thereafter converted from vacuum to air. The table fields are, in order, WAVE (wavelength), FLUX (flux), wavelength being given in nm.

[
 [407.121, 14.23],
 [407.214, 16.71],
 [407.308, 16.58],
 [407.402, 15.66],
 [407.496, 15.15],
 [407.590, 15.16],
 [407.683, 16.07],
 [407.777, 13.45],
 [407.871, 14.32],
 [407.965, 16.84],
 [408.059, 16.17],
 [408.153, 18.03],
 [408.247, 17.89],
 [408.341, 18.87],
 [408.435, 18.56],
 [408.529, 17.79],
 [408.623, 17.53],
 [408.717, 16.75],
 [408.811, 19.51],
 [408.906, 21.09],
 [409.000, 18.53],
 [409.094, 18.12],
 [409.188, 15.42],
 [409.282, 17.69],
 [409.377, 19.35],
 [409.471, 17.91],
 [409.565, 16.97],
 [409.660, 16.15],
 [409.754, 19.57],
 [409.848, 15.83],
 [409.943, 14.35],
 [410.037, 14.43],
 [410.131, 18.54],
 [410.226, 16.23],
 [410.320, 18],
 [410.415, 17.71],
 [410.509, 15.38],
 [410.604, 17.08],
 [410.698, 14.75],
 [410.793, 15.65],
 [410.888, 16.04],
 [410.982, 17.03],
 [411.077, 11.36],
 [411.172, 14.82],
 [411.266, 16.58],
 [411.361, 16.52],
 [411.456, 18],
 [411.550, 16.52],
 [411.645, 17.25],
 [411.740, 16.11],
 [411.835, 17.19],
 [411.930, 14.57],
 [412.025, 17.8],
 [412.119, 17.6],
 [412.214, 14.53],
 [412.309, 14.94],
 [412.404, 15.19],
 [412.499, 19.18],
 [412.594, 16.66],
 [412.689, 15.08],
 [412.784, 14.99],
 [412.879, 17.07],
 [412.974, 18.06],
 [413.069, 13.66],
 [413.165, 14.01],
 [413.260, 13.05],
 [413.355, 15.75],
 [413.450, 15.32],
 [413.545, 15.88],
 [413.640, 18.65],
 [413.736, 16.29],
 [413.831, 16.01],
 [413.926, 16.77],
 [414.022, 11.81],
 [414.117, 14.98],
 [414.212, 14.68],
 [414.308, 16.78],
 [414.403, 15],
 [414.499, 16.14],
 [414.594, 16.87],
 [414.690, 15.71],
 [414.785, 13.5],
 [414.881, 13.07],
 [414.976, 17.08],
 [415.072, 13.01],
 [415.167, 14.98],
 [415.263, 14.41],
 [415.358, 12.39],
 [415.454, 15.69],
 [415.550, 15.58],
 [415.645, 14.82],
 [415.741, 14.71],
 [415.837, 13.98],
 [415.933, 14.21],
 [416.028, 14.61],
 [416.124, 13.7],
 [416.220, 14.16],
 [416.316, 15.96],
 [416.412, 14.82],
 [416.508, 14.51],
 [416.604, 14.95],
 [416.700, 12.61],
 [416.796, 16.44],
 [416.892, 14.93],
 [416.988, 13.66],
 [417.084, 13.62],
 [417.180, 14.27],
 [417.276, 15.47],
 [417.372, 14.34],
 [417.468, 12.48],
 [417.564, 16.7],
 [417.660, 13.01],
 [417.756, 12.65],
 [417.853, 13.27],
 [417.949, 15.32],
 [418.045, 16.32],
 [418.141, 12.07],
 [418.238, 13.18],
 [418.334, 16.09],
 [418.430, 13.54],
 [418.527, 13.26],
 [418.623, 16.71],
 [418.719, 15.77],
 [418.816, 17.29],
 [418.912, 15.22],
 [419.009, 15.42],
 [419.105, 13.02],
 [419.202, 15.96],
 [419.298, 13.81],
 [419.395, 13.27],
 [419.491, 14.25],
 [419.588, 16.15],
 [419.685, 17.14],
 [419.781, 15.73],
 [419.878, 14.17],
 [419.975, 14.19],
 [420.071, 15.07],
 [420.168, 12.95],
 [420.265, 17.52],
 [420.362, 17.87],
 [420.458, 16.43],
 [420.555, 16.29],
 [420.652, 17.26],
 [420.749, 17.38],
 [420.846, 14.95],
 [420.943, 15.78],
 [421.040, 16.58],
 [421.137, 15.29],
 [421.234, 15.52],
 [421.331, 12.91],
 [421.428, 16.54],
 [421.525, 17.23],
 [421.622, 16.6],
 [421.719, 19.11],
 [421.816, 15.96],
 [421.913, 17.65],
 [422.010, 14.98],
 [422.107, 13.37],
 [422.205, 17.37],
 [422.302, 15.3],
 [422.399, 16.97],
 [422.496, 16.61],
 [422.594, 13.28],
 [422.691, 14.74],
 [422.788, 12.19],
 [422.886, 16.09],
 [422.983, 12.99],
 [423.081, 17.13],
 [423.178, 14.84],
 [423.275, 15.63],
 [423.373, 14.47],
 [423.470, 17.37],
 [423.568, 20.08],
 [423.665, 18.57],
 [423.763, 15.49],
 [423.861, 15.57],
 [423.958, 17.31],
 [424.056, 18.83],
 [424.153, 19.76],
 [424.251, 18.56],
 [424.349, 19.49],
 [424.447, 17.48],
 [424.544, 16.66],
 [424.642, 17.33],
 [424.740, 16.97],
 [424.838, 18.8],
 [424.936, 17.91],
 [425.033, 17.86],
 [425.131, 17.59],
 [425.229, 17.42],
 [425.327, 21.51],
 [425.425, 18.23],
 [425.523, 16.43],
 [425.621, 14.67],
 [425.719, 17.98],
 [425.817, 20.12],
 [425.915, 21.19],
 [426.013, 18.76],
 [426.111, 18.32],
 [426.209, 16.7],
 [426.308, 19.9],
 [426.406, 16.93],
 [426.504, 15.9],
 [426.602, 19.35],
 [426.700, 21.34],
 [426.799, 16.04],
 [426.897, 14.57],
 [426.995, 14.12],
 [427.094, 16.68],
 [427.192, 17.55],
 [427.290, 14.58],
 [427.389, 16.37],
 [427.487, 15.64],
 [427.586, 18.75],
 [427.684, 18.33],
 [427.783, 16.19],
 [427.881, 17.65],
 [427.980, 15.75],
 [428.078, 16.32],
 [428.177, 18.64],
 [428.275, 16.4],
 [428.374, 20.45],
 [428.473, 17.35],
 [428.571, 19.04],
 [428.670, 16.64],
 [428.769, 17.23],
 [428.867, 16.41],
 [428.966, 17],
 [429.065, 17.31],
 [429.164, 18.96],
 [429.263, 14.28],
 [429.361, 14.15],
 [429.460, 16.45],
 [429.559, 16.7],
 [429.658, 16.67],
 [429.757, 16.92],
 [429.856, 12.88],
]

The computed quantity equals 0.173 mag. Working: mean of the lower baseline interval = 17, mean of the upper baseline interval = 17.5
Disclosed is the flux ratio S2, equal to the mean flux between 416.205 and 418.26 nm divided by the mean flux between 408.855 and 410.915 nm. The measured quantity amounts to 0.8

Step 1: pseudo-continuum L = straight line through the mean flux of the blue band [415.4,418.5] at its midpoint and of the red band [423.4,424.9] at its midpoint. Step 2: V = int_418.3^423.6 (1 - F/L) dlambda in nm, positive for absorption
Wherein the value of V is 0.22 nm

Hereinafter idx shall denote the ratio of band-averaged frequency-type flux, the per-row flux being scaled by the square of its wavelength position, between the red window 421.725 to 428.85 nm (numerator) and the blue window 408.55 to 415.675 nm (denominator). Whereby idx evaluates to 1.1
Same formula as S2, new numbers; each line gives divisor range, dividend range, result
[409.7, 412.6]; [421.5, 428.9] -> 1.05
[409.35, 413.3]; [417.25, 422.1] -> 0.94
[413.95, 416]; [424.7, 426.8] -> 1.24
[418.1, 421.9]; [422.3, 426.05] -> 1.11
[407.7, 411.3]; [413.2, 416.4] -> 0.89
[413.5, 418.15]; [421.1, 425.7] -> 1.13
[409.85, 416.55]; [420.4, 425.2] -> 1.06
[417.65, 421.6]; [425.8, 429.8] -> 1.13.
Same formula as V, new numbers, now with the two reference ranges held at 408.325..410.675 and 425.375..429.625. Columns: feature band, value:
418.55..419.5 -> 0.125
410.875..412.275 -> 0.105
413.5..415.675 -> 0.271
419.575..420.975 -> 0.113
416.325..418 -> 0.291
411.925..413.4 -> 0.137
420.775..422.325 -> 0.119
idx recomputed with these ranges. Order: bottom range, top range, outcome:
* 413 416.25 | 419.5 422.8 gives 1.09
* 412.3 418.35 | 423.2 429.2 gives 1.24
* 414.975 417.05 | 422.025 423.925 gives 1.12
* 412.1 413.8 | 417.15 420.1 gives 0.95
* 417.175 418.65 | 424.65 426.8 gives 1.32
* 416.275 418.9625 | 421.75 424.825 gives 1.16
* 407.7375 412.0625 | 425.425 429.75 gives 1.11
